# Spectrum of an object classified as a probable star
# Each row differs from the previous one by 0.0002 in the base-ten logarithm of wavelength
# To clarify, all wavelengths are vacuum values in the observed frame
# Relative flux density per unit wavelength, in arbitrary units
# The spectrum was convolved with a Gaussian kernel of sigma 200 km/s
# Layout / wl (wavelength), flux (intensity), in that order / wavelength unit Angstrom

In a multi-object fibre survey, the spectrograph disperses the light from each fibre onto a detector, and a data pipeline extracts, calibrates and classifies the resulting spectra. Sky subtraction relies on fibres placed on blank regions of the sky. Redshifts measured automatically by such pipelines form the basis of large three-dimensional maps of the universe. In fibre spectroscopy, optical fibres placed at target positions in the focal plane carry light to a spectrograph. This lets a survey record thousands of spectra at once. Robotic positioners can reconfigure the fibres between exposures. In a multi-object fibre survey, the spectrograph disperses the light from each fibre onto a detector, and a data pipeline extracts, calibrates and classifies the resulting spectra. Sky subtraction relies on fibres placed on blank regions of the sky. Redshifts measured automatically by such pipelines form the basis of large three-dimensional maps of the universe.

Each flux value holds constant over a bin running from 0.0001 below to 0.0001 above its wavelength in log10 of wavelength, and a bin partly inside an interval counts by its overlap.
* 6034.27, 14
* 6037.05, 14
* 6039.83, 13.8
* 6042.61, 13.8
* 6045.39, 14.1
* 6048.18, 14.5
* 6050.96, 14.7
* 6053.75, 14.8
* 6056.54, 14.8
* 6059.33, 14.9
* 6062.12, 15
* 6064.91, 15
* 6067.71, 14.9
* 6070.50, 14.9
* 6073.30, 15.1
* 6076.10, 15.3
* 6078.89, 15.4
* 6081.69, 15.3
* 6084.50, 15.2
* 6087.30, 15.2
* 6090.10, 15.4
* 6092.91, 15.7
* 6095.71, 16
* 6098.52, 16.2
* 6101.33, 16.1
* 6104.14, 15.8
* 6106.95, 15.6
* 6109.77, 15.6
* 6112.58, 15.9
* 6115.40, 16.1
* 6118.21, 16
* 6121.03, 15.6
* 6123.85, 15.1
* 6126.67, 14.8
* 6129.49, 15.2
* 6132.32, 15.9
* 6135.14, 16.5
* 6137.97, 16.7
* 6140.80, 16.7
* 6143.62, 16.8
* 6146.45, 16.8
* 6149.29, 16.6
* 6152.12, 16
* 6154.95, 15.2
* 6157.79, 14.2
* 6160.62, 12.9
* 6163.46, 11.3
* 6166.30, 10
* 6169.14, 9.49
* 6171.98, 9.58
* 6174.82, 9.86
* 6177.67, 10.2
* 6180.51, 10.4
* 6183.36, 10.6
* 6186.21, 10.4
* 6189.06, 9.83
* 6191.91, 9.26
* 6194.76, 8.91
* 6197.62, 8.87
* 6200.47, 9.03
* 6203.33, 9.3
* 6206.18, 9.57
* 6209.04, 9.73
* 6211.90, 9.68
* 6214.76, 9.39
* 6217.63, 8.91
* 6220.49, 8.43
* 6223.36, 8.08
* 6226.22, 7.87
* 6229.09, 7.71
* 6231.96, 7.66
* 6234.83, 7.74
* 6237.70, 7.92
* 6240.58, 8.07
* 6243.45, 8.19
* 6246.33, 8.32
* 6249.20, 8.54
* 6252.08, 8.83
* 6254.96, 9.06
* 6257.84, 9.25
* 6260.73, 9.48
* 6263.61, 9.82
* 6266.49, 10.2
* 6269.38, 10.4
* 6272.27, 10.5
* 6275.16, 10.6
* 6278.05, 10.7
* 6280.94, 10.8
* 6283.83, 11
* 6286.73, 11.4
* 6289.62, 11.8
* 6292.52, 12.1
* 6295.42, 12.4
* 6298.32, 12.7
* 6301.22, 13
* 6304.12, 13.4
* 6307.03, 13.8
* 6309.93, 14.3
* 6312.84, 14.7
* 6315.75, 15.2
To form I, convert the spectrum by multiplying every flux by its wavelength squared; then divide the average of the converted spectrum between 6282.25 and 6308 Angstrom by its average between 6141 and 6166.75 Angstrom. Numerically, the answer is 0.88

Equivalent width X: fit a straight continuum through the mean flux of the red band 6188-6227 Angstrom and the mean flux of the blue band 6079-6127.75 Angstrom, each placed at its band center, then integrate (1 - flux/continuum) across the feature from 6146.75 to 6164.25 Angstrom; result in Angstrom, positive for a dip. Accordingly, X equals -3.2 Angstrom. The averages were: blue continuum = 15.6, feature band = 14.6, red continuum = 9.07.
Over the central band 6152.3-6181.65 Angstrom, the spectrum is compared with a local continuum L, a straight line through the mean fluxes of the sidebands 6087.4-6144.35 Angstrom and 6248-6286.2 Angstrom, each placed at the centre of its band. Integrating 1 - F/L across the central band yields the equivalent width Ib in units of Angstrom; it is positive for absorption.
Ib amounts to 5.1 Angstrom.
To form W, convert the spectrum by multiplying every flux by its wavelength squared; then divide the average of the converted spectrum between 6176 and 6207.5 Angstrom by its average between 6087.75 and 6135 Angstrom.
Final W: 0.63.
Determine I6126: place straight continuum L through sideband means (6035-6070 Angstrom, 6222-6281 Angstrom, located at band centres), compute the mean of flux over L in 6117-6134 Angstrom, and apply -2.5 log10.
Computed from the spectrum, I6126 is -0.23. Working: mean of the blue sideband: 14.5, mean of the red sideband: 9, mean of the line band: 15.4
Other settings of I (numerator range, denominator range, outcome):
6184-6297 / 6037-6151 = 0.65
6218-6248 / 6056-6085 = 0.56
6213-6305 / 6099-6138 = 0.65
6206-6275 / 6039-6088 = 0.64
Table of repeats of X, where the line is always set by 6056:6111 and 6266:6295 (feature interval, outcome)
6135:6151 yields -3.0 Angstrom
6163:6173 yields 2.6 Angstrom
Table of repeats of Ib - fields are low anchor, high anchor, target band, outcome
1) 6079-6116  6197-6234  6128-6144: -3.41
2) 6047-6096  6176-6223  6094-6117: -3.89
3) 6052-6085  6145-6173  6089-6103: -1.35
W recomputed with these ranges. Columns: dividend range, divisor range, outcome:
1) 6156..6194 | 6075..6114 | 0.70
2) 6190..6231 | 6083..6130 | 0.59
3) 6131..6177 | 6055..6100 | 0.94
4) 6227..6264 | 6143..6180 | 0.68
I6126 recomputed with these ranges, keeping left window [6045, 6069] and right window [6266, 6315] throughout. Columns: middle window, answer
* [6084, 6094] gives -0.07 mag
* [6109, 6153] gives -0.15 mag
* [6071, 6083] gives -0.05 mag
